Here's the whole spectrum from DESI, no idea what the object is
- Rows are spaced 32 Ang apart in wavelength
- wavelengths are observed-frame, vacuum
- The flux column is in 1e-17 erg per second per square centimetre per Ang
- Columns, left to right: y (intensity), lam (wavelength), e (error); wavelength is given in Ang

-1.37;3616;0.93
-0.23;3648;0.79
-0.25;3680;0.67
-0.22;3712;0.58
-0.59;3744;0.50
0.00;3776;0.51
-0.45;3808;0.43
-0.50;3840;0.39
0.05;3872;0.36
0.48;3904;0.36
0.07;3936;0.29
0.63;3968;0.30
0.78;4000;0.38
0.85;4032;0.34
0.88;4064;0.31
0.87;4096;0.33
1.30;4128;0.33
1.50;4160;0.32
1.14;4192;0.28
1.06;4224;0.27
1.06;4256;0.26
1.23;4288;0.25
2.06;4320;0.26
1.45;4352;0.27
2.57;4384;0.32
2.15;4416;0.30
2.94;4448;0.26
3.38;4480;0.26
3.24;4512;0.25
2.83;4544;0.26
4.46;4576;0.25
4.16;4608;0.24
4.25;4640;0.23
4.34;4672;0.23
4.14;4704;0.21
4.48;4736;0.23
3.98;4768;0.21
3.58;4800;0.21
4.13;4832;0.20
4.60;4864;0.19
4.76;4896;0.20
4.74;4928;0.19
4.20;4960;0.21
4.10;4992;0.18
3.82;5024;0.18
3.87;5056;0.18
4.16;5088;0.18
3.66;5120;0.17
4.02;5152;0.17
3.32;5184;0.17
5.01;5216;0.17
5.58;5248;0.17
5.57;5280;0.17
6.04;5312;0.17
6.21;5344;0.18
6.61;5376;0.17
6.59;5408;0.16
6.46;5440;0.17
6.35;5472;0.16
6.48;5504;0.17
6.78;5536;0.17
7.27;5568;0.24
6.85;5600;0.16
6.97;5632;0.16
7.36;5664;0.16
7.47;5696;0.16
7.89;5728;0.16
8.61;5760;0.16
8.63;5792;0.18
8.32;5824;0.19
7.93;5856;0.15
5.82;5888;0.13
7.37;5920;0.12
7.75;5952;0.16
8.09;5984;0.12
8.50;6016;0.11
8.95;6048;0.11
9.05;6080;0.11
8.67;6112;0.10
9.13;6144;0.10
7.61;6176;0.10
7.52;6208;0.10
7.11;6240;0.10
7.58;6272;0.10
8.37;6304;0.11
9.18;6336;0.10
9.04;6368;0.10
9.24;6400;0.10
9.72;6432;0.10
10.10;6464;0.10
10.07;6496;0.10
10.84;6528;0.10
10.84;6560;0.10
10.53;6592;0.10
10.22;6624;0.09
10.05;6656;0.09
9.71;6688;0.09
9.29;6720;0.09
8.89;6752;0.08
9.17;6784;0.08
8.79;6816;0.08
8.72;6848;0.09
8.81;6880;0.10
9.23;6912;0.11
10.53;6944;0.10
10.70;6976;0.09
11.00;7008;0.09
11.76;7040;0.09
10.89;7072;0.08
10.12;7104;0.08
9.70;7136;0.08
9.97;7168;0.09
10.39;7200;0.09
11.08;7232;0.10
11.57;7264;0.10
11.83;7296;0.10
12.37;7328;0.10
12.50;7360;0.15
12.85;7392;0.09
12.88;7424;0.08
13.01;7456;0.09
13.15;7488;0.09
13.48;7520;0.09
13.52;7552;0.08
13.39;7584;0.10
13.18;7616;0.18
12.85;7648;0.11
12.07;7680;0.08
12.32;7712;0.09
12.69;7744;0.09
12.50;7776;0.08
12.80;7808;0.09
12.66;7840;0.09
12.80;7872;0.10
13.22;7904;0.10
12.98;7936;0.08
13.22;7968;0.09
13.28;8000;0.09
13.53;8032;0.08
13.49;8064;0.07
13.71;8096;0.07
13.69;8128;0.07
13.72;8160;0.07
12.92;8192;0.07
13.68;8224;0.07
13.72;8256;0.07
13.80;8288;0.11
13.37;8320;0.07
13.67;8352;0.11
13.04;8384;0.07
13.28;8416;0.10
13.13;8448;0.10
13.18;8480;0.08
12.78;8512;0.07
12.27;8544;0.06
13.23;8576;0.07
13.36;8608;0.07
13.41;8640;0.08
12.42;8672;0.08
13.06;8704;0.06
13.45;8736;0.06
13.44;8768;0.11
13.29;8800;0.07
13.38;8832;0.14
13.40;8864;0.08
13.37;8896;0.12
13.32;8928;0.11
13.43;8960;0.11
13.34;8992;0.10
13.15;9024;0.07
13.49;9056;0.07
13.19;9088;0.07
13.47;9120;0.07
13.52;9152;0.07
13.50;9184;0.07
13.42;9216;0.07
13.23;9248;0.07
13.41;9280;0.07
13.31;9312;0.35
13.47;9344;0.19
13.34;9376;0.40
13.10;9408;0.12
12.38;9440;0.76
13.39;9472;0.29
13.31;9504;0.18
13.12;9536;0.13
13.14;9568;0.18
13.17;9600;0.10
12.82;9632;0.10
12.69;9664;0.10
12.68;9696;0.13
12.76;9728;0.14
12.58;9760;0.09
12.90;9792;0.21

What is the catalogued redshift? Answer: 0.000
